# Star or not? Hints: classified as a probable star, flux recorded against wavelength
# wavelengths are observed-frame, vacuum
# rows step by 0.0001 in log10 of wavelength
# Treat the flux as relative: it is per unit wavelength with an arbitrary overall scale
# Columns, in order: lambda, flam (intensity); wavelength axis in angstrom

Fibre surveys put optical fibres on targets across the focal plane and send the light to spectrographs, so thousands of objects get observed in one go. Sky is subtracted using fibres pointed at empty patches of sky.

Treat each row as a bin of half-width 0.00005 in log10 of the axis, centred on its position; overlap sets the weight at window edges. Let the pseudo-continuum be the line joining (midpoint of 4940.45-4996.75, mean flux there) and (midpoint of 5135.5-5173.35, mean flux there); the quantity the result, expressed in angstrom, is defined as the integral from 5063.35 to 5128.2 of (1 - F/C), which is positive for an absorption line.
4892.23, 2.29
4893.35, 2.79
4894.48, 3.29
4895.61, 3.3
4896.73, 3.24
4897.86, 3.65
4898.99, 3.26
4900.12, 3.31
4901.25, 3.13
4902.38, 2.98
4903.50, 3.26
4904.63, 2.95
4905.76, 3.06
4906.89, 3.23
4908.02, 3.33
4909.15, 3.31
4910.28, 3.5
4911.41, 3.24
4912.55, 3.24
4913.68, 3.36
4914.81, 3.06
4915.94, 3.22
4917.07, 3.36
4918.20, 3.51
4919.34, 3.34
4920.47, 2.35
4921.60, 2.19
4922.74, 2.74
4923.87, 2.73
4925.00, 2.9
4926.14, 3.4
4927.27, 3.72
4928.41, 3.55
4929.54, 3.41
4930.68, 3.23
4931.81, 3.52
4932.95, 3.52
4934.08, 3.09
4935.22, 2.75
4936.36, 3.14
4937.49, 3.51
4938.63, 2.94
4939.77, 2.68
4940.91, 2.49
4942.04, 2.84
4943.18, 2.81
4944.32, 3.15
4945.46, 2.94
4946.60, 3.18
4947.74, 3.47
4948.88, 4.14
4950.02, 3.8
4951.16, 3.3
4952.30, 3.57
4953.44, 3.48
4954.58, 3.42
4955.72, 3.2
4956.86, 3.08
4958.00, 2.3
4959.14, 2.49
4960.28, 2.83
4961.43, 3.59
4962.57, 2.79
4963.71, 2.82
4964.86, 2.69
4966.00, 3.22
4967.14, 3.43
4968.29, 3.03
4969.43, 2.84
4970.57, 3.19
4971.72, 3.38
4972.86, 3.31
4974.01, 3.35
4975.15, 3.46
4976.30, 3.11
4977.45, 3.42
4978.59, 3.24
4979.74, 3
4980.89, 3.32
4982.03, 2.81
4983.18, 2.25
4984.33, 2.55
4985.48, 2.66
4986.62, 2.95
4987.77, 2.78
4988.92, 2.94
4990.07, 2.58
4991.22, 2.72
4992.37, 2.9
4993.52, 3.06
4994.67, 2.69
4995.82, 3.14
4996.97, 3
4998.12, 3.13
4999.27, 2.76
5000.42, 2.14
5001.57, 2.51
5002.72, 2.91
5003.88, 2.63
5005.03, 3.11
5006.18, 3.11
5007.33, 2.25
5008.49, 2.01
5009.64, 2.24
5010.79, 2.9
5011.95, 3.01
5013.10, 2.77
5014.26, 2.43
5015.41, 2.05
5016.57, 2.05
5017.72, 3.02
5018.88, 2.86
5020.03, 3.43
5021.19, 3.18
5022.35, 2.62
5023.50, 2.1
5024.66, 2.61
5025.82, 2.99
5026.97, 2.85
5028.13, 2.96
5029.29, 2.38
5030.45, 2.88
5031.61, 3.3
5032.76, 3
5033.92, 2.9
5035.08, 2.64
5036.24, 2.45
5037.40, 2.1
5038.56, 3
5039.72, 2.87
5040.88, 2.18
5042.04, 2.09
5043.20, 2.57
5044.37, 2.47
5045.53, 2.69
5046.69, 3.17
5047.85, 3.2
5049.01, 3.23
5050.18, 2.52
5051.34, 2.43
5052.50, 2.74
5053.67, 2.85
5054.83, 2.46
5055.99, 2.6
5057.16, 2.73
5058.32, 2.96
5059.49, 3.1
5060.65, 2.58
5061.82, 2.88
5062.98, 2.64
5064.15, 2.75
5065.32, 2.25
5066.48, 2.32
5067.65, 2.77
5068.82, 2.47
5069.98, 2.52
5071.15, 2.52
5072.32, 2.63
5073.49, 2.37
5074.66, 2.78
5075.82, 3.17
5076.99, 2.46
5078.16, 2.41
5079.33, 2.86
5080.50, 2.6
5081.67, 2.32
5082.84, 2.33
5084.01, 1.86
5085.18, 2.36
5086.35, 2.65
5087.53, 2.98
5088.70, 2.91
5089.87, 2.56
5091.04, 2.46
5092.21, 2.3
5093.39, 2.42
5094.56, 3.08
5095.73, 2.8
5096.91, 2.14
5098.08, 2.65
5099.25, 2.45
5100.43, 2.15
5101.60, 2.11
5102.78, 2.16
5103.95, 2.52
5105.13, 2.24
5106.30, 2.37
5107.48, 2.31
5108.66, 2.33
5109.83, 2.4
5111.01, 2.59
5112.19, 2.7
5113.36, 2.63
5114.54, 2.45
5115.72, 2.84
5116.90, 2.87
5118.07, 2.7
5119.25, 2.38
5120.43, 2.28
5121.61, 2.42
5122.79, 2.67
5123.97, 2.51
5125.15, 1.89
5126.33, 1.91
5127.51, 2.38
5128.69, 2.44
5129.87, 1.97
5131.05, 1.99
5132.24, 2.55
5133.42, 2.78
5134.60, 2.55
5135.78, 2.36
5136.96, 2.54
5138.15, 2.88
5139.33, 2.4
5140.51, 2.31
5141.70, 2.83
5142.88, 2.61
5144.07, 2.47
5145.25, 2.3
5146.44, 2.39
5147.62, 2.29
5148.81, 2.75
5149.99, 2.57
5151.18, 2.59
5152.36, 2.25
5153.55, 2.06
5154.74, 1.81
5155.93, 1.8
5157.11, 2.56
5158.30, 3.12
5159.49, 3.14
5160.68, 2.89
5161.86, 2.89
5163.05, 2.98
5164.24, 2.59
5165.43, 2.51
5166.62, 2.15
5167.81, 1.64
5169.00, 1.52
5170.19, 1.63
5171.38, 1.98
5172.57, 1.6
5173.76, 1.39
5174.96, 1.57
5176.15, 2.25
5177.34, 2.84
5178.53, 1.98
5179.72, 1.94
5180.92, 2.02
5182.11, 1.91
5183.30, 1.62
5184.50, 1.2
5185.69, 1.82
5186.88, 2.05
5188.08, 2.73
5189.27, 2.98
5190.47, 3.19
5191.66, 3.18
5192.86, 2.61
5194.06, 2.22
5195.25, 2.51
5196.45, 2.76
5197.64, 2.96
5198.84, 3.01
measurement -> 2.6 angstrom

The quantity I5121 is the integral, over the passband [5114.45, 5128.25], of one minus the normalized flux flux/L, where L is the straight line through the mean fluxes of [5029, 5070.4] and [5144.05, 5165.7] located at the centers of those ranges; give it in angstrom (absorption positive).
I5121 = 0.7 angstrom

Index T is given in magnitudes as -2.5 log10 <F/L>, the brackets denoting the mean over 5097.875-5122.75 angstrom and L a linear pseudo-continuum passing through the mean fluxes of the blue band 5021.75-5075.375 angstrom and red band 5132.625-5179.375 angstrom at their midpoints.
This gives 0.01 mag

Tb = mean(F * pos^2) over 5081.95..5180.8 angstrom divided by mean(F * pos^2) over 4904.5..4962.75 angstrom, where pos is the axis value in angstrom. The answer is 0.8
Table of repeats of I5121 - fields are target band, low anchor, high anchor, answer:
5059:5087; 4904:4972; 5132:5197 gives 1.1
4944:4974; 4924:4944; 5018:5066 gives -1.3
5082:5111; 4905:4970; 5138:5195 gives 1.4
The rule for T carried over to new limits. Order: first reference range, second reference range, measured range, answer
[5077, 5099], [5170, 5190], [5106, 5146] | -0.07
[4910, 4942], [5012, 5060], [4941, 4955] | -0.09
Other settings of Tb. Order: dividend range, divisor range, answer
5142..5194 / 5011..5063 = 0.88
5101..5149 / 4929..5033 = 0.88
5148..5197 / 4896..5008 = 0.81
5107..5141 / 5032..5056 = 0.94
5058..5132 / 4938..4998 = 0.86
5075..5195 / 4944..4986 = 0.82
